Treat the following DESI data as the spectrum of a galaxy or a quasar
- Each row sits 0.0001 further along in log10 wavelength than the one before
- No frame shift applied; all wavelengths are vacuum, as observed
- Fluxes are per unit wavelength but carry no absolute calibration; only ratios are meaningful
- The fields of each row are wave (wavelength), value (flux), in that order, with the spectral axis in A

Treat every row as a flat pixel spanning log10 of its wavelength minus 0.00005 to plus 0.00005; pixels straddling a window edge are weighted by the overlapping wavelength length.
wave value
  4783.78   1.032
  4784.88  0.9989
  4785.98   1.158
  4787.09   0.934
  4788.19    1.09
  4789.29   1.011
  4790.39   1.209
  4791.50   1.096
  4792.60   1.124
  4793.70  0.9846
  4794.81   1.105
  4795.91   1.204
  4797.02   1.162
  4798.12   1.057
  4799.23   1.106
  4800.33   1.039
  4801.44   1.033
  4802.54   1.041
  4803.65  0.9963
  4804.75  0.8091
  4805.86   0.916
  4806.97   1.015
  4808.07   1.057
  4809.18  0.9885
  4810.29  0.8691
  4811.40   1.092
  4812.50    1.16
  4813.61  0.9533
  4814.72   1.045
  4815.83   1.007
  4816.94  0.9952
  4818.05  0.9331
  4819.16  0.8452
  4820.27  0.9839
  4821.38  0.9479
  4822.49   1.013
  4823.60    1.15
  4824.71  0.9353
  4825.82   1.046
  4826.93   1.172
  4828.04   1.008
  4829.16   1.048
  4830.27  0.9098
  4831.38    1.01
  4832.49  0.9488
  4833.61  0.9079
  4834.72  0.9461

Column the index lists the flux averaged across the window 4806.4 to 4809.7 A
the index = 1.02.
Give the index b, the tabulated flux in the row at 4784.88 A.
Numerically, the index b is 0.9989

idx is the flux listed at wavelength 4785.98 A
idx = 1.158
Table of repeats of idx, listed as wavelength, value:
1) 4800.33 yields 1.039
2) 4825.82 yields 1.046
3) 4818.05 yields 0.9331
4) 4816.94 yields 0.9952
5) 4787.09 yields 0.934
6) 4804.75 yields 0.8091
